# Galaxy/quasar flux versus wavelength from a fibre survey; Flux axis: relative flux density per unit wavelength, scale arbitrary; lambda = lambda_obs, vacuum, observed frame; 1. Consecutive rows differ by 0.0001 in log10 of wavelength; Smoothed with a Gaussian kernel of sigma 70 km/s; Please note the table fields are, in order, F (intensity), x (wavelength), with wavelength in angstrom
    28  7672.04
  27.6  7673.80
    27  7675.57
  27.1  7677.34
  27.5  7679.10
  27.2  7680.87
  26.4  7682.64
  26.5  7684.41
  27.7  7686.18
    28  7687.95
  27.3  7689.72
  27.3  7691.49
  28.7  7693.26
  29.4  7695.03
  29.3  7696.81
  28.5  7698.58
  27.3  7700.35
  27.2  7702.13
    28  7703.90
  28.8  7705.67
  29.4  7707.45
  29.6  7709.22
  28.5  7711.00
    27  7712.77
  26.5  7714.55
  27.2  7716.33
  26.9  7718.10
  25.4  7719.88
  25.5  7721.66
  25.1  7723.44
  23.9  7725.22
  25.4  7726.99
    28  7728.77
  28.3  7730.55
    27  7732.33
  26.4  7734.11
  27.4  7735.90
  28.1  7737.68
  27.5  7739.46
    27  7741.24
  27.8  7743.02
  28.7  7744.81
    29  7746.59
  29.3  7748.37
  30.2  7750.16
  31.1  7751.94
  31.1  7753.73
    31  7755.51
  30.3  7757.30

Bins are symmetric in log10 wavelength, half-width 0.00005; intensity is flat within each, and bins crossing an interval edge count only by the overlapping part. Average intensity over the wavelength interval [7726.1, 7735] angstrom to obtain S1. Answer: 27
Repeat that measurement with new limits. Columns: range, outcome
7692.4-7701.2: 28.6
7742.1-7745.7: 28.2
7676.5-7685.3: 27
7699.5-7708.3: 28.1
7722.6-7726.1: 24.5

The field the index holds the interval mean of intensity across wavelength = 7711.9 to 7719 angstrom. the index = 26.9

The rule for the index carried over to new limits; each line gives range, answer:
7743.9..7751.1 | 29.3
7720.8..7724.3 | 25.3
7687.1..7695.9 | 28.2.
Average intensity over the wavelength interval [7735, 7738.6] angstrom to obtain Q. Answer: 27.7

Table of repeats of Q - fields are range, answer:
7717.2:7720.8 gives 26.2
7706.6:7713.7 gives 28.6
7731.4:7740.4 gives 27.3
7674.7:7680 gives 27.2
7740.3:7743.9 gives 27.4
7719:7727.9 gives 25.1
